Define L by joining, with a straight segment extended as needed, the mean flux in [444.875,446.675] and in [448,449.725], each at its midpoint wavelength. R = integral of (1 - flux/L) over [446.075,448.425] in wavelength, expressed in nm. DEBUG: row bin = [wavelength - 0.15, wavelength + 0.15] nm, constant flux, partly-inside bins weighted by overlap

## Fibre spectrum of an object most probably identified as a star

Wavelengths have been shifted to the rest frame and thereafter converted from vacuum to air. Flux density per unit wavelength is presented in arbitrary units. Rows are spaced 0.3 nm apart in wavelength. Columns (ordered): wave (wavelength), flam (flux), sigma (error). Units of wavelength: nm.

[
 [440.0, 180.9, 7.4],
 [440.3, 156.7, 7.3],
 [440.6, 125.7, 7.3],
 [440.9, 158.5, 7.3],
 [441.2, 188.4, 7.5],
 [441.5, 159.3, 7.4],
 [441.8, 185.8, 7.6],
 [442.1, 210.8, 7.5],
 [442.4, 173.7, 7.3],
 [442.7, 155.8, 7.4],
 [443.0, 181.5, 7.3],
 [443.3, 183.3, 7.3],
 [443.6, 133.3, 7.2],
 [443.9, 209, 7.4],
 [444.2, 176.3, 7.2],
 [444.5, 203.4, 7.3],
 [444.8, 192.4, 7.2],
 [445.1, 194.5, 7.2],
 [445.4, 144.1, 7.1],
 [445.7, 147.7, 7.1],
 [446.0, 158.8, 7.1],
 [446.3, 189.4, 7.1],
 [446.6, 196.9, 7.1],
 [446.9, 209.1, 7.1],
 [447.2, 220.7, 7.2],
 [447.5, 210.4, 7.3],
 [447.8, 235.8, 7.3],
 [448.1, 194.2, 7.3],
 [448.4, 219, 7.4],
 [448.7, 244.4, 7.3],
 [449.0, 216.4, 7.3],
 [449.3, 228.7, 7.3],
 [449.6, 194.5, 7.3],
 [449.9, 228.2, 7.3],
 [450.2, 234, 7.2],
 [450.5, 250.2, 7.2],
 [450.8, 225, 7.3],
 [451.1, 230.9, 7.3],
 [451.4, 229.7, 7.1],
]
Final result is -0.17 nm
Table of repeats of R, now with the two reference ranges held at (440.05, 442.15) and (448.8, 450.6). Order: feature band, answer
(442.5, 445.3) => 0.10 nm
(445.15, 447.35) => 0.23 nm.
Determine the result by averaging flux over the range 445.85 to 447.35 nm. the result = 195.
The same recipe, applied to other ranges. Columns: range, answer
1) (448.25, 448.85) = 232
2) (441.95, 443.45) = 181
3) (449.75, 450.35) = 231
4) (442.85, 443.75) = 166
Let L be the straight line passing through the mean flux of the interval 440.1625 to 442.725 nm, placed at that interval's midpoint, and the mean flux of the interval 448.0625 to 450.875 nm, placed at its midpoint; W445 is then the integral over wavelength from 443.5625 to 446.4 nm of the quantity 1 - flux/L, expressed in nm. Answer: 0.25 nm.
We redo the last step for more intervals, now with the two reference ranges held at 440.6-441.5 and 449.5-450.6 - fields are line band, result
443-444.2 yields 0.03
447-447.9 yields -0.05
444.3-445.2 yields -0.03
